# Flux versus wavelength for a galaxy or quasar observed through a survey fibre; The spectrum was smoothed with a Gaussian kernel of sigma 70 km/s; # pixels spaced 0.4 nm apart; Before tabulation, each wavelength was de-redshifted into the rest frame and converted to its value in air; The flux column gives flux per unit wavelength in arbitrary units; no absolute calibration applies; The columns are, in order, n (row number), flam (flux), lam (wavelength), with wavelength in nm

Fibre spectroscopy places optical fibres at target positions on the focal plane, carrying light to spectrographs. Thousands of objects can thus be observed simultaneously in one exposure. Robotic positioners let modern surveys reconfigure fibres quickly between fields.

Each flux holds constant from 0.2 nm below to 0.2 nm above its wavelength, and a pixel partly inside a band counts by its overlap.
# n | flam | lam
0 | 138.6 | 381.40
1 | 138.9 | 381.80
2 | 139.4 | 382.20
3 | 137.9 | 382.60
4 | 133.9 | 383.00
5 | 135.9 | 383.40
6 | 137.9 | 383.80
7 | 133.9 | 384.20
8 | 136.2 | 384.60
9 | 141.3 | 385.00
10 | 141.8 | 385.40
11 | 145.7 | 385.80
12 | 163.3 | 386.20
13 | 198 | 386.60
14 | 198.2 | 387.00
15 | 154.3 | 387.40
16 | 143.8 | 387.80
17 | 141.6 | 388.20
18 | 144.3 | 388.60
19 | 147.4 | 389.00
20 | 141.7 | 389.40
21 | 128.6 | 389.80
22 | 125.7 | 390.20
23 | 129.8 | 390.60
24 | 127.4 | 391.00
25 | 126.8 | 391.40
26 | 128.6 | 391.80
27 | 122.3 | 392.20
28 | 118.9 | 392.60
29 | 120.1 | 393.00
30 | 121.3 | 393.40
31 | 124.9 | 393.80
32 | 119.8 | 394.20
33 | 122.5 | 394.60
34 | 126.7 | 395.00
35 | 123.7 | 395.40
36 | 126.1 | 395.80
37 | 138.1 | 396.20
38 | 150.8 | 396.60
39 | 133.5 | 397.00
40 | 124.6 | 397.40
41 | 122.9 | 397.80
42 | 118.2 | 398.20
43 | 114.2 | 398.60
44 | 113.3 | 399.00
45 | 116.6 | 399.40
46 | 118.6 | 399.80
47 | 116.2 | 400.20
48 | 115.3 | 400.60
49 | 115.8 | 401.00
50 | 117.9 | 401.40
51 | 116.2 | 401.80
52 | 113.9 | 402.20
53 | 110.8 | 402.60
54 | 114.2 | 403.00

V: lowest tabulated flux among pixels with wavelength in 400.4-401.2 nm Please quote 115.3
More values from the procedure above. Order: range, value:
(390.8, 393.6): 118.9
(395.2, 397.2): 123.7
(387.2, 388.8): 141.6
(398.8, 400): 113.3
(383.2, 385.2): 133.9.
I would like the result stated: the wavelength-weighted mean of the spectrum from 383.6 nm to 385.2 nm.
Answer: 137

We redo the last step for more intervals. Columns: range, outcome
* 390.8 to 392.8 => 125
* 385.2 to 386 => 144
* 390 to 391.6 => 127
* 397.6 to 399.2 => 117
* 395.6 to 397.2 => 137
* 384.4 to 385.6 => 140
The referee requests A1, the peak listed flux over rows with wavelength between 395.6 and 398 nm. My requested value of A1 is 150.8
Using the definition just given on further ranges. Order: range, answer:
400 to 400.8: 116.2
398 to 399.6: 118.2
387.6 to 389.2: 147.4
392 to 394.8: 124.9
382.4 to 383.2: 137.9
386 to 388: 198.2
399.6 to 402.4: 118.6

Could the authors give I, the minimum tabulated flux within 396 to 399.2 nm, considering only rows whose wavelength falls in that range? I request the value 113.3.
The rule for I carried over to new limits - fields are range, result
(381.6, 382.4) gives 138.9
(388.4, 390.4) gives 125.7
